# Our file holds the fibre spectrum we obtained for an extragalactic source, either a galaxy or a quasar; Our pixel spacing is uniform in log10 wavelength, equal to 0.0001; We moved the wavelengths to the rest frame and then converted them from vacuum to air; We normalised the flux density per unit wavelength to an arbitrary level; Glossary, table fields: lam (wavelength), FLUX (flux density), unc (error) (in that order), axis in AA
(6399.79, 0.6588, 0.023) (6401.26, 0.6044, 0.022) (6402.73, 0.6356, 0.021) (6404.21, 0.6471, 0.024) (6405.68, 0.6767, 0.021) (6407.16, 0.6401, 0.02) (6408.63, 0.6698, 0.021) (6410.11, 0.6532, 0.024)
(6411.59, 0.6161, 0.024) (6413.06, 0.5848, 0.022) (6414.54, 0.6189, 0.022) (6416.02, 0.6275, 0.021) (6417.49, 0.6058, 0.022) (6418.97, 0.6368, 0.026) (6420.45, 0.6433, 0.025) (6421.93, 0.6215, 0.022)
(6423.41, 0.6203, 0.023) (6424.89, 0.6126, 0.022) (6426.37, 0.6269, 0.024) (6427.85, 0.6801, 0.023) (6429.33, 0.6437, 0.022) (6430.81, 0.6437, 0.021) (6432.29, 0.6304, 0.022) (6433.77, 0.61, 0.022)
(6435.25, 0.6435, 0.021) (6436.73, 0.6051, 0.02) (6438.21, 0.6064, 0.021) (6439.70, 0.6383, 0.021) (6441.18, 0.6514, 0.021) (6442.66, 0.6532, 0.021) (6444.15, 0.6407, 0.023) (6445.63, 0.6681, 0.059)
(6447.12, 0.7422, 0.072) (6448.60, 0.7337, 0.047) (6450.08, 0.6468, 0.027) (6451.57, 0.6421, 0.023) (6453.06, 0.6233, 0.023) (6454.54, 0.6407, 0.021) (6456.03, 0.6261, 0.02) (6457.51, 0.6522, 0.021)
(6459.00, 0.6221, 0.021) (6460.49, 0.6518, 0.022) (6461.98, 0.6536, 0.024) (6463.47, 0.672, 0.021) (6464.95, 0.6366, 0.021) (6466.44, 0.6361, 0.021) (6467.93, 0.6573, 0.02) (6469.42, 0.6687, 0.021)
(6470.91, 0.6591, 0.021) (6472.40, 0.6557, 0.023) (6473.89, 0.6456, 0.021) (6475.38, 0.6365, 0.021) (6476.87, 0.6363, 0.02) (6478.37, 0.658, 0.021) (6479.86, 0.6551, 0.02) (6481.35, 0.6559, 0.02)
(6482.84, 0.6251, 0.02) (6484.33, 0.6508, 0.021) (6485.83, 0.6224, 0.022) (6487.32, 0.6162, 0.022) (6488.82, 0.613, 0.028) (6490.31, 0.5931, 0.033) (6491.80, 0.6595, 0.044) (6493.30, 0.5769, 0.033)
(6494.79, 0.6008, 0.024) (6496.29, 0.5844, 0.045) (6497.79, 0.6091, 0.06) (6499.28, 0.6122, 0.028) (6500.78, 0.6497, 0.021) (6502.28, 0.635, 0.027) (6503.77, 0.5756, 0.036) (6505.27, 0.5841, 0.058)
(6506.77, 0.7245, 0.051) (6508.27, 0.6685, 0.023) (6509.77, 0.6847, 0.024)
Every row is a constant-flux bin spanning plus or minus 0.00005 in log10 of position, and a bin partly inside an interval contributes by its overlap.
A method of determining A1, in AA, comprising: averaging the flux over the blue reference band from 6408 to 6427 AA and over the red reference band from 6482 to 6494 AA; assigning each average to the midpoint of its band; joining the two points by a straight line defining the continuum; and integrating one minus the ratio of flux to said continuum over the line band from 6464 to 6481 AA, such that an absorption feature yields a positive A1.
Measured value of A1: -0.8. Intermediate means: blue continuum 0.625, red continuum 0.62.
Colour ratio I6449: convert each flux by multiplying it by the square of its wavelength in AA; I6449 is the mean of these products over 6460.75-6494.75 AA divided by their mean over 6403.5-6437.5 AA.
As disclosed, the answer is 1.0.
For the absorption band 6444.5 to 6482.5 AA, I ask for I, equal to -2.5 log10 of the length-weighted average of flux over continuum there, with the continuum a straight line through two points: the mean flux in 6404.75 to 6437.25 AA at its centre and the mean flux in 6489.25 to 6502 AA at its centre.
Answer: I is -0.06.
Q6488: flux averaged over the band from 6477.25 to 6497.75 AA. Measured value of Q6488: 0.623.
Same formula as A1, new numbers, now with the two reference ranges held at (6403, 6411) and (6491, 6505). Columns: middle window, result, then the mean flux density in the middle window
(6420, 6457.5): -0.28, 0.644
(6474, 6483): -0.38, 0.646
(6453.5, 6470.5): -0.51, 0.647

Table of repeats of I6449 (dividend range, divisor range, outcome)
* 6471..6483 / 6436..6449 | 1.00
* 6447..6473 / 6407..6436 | 1.05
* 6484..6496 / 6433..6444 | 0.99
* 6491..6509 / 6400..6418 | 1.01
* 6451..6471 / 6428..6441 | 1.03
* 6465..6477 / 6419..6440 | 1.04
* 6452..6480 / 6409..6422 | 1.05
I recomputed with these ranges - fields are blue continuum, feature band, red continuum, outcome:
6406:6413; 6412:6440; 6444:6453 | 0.05 mag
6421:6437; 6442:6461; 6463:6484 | -0.03 mag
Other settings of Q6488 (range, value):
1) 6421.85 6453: 0.646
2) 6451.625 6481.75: 0.647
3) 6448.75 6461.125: 0.643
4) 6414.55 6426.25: 0.624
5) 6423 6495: 0.642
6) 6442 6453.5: 0.67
